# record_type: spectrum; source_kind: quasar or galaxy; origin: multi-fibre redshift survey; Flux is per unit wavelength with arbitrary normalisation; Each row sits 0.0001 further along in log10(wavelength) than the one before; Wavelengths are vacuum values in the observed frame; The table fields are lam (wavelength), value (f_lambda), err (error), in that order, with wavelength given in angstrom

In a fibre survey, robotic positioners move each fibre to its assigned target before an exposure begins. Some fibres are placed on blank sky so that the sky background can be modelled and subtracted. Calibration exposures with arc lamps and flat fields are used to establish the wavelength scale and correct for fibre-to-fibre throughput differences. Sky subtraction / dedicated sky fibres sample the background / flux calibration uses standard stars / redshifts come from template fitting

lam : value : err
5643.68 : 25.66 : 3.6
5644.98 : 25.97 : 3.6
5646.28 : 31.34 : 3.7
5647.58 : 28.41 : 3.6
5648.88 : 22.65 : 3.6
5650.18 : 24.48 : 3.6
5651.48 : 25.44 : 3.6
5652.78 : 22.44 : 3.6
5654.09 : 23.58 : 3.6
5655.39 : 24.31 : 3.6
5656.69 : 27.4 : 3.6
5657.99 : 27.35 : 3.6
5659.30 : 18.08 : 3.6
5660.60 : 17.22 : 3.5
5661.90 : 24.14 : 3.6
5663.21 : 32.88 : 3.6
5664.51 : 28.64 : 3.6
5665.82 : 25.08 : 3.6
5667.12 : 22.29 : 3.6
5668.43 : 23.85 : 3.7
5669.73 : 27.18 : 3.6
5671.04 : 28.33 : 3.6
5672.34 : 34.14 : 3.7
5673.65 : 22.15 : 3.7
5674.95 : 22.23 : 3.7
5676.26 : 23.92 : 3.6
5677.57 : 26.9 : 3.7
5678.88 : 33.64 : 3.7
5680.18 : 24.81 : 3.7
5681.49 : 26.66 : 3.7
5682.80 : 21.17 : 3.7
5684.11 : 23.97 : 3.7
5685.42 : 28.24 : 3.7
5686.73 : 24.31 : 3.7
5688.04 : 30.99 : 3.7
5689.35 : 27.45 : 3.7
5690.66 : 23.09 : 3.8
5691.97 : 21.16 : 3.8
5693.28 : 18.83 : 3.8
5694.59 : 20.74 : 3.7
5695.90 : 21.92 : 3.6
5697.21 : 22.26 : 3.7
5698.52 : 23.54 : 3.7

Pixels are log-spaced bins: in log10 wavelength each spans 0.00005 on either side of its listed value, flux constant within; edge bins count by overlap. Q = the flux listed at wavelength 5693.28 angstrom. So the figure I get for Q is 18.83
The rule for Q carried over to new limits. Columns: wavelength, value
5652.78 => 22.44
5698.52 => 23.54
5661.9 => 24.14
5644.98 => 25.97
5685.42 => 28.24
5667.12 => 22.29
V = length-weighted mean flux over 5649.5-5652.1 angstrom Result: 24.9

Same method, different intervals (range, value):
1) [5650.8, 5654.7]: 23.8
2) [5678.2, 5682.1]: 28.4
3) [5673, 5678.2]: 23.8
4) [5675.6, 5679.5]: 28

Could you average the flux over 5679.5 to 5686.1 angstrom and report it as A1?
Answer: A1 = 25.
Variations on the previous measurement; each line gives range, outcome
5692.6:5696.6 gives 20.5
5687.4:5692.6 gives 25.7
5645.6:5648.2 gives 29.8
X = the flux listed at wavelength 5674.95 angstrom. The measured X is 22.23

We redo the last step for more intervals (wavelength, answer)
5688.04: 30.99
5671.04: 28.33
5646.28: 31.34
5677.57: 26.9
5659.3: 18.08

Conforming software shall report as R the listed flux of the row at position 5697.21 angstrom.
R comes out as 22.26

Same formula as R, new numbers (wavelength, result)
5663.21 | 32.88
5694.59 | 20.74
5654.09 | 23.58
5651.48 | 25.44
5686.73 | 24.31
